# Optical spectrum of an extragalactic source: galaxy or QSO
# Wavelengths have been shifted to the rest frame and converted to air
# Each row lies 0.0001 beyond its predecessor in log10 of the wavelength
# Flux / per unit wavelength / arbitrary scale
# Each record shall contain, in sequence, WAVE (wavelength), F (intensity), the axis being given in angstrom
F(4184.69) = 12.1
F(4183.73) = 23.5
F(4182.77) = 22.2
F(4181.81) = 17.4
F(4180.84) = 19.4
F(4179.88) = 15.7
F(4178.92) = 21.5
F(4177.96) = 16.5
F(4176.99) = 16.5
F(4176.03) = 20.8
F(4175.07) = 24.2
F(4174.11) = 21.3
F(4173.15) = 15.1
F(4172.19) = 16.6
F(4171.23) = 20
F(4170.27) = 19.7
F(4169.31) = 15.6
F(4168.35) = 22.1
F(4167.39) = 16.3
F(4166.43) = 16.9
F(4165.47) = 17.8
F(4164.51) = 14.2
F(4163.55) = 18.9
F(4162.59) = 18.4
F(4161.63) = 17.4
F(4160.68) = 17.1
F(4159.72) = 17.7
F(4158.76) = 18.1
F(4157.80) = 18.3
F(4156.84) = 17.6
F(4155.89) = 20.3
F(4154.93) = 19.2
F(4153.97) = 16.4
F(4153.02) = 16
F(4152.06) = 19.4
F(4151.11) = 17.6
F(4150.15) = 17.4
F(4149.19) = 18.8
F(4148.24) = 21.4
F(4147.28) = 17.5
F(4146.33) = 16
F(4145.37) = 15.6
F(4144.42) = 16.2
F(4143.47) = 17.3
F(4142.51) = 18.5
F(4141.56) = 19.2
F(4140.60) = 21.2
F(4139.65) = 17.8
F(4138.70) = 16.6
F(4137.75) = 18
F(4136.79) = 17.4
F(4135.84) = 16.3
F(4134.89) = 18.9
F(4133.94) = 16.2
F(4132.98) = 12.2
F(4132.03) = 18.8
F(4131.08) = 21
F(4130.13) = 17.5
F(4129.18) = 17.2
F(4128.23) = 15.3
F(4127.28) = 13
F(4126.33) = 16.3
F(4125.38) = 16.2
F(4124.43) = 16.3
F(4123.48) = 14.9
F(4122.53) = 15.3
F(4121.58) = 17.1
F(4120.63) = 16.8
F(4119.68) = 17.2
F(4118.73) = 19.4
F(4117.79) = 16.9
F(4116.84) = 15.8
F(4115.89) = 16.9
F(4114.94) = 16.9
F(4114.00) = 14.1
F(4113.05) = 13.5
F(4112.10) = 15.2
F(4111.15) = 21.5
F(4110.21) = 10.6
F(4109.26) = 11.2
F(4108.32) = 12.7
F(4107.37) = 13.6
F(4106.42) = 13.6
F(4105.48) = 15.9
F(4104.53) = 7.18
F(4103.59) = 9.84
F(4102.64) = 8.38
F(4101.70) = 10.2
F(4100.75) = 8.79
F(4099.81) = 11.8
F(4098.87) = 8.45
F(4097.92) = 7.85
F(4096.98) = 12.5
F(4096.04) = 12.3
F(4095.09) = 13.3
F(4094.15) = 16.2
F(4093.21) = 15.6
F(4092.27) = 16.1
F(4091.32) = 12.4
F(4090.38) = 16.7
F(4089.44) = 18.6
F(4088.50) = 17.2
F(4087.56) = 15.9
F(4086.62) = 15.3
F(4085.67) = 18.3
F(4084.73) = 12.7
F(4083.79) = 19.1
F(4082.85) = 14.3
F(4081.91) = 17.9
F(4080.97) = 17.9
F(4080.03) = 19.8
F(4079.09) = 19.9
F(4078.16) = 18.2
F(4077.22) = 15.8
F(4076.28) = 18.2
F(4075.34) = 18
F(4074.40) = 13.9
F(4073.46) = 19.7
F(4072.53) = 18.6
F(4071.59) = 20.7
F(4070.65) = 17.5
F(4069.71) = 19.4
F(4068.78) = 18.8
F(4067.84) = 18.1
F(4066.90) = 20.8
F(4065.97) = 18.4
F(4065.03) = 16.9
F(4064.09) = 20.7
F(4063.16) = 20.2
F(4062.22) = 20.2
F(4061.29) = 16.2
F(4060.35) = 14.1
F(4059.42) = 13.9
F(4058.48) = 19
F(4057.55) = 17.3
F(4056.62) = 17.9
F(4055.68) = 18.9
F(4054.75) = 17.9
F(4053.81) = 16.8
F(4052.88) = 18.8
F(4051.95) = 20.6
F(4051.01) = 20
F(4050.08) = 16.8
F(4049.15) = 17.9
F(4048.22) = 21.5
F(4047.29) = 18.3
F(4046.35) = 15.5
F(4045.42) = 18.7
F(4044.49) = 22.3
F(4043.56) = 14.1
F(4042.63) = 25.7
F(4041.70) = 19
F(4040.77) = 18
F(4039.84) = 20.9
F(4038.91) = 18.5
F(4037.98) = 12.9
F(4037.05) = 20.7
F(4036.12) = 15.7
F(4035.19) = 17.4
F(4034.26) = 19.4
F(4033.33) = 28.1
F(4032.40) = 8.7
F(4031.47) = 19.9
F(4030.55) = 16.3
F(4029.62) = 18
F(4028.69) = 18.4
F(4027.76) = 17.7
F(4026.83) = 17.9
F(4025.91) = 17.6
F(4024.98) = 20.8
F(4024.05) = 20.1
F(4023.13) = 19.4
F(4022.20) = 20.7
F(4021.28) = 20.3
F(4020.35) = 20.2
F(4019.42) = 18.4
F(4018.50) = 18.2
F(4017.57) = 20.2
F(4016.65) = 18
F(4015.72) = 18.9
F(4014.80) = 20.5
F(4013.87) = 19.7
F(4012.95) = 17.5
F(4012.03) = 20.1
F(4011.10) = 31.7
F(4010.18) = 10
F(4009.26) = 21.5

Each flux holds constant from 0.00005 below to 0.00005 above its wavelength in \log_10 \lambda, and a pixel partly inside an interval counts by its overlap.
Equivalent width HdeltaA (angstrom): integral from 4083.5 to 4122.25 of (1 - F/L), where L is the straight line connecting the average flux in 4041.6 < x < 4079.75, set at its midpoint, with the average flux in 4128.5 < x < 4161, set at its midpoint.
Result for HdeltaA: 8.3 angstrom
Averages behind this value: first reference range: 18.4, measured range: 14.2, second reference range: 17.8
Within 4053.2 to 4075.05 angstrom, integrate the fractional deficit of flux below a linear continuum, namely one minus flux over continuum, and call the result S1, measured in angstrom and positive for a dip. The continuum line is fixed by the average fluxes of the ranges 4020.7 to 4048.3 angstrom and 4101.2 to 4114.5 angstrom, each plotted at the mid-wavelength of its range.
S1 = -2.5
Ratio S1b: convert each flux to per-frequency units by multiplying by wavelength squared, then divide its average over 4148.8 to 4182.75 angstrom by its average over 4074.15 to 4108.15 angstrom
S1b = 1.31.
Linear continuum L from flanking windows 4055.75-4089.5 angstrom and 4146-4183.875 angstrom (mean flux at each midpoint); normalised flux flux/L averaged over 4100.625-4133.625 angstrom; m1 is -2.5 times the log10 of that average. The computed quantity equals 0.21 mag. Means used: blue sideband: 17.8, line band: 14.9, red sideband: 18.4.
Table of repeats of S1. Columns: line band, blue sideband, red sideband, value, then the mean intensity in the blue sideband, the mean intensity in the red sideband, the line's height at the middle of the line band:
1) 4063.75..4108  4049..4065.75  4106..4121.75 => 3.4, 18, 15.4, 16.7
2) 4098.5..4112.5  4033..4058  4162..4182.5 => 5.0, 18.8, 18.4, 18.6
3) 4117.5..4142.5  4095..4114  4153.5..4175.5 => -4.2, 11.9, 18.2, 14.6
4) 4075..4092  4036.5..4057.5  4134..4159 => 1.3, 18.7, 17.9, 18.4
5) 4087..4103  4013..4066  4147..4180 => 4.6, 18.6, 18.3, 18.4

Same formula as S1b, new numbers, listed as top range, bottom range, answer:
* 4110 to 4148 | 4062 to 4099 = 1.02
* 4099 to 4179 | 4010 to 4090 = 0.94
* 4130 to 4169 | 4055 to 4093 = 1.05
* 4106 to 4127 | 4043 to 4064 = 0.88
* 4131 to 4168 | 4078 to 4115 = 1.28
